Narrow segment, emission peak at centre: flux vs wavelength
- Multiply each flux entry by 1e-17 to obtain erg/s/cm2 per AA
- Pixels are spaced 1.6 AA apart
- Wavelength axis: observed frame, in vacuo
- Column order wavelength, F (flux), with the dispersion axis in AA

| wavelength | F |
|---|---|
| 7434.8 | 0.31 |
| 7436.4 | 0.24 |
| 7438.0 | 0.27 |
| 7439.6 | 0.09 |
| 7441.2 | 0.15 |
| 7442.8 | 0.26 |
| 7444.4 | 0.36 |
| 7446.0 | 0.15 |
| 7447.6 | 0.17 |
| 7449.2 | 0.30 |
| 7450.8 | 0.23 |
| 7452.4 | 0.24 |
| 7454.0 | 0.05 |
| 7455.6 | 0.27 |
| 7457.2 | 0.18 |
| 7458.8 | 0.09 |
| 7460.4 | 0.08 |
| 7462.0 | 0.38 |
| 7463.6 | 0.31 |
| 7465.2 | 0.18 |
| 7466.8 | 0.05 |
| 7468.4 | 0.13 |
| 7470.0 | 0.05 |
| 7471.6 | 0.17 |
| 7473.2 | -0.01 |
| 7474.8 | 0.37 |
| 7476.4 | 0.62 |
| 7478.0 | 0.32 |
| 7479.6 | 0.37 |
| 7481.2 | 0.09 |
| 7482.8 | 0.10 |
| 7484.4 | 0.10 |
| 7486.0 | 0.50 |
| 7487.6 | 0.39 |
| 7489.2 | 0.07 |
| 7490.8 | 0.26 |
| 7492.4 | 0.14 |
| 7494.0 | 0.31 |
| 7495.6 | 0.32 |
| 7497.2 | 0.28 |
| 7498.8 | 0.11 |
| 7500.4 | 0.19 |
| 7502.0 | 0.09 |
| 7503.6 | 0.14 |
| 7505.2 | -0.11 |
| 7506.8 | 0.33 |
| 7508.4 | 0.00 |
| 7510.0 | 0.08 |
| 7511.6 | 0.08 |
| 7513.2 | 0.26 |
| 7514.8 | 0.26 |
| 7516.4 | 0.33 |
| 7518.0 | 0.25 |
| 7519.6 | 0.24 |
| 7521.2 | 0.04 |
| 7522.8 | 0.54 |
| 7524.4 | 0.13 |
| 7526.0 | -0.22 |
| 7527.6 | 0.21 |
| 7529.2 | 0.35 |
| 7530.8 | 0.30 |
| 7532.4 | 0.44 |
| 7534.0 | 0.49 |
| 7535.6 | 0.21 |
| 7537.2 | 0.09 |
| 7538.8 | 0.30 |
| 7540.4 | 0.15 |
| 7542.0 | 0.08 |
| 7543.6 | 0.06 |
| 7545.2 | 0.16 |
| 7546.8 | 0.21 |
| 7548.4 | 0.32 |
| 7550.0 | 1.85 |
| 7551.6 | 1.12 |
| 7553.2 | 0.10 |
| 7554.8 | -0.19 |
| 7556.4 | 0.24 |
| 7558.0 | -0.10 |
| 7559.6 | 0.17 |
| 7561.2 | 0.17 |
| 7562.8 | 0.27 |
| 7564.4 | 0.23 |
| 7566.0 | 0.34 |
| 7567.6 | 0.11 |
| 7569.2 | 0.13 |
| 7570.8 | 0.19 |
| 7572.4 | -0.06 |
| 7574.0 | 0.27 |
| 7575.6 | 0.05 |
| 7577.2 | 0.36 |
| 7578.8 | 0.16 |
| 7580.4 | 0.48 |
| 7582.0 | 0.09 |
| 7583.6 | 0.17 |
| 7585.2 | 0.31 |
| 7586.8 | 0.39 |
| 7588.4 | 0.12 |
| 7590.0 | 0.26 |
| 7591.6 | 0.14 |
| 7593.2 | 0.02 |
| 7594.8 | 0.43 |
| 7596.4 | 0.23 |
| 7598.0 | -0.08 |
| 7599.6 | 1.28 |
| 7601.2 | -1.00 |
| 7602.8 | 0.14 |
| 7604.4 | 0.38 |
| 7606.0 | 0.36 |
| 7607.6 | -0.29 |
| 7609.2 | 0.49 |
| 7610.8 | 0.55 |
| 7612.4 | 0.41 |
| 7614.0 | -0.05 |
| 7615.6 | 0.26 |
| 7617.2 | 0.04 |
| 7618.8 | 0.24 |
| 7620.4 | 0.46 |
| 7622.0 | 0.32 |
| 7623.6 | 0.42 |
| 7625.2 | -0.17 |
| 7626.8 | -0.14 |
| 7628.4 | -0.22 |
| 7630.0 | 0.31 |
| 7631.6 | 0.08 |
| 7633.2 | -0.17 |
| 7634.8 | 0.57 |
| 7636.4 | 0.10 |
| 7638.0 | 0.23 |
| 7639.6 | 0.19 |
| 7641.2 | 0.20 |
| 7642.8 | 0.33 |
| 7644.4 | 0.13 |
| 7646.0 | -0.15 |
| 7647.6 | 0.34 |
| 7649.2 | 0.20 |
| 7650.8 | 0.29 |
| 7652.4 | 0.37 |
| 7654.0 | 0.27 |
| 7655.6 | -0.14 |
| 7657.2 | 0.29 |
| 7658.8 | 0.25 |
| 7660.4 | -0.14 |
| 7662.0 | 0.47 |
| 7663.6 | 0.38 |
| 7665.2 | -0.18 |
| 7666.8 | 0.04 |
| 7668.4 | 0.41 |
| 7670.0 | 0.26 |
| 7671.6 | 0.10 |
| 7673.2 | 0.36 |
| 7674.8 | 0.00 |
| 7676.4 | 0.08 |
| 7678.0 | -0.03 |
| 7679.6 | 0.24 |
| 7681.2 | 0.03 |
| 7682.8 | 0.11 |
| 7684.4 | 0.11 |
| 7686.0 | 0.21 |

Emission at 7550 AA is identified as Halpha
